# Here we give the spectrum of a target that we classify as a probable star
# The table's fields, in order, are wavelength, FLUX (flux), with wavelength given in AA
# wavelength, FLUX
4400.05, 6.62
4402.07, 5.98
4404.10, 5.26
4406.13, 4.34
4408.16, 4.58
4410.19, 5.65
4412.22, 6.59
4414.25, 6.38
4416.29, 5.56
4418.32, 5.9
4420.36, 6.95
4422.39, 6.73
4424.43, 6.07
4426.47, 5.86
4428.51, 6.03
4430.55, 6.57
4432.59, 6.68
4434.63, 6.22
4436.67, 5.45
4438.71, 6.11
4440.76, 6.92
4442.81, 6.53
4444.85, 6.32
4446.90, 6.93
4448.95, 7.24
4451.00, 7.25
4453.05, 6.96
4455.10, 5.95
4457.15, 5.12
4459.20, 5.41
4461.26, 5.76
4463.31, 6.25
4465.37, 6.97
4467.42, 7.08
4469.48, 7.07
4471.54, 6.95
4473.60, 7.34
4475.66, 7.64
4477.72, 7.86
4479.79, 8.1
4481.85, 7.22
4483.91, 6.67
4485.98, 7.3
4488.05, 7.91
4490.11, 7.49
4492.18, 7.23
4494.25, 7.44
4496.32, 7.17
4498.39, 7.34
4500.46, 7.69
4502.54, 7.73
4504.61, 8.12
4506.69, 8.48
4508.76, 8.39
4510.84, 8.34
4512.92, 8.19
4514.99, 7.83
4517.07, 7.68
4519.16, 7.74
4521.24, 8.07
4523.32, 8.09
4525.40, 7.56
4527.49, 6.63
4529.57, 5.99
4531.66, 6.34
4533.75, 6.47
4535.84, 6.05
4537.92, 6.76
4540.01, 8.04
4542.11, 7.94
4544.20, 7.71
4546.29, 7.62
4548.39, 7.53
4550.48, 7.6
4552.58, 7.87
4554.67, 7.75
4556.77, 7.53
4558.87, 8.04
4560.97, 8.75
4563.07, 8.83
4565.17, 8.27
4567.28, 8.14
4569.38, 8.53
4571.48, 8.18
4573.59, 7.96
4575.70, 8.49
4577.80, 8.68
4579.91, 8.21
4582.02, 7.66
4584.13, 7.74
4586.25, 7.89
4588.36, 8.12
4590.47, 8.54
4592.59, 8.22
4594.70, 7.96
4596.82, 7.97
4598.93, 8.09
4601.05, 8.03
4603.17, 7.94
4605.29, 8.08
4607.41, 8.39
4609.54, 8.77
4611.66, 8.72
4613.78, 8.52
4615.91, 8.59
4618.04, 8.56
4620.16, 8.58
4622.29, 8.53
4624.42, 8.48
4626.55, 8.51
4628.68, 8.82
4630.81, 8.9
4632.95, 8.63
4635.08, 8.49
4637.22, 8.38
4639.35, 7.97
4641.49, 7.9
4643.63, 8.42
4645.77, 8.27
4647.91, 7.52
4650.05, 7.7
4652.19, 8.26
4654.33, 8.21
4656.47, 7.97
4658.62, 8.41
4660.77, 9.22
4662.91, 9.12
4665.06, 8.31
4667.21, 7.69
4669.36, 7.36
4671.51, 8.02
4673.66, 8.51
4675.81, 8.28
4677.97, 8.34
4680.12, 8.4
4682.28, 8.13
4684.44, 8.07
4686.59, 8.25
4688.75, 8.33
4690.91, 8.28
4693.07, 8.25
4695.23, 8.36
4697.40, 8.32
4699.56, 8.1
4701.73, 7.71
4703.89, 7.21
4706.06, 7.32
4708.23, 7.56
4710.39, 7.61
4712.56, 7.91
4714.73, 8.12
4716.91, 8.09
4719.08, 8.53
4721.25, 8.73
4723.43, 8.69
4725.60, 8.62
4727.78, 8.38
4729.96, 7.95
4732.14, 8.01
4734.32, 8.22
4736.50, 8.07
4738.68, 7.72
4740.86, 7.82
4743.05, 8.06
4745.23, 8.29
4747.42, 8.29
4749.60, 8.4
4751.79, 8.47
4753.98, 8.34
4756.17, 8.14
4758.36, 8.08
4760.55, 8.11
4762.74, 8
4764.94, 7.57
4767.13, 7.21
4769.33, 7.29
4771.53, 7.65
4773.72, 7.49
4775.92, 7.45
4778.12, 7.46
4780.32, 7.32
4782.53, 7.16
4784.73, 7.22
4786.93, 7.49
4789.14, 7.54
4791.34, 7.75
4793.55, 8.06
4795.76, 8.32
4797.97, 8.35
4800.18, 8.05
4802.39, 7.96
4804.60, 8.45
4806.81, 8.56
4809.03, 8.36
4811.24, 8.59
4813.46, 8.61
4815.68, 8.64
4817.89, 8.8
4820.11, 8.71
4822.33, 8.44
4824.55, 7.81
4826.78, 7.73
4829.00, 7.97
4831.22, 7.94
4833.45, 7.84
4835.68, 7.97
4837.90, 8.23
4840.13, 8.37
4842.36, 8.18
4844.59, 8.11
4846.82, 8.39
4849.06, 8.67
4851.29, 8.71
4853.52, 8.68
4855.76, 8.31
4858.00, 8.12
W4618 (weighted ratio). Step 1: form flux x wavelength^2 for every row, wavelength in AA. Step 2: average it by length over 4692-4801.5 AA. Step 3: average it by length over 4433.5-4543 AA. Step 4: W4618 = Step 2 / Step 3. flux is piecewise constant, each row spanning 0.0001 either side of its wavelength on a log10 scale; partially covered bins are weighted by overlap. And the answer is 1.25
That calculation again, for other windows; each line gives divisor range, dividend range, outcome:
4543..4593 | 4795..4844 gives 1.14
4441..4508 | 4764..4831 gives 1.29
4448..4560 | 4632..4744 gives 1.21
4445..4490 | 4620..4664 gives 1.31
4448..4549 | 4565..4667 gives 1.20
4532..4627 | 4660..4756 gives 1.07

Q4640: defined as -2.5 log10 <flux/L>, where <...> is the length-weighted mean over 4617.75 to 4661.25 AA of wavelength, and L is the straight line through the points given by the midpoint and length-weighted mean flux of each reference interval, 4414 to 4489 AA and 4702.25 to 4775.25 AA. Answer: -0.114 mag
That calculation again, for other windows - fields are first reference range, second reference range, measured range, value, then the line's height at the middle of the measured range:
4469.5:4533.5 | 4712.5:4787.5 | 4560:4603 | -0.07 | 7.67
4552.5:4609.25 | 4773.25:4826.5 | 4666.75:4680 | 0.00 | 8.1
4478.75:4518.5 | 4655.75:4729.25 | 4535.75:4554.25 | 0.04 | 7.82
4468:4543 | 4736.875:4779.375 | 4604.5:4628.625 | -0.12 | 7.65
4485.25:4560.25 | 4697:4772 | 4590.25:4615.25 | -0.07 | 7.73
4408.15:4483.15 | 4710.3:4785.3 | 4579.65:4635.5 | -0.14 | 7.29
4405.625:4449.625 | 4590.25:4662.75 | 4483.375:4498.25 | -0.07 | 6.87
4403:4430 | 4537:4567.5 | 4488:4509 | -0.09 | 7.08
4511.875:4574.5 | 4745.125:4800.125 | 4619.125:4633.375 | -0.12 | 7.71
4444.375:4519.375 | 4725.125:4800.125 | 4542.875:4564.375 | -0.07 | 7.41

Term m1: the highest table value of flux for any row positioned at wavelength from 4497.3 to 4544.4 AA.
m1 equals 8.48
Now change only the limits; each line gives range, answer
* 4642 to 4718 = 9.22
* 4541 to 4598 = 8.83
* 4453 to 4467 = 6.97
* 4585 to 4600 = 8.54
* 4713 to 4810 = 8.73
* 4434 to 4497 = 8.1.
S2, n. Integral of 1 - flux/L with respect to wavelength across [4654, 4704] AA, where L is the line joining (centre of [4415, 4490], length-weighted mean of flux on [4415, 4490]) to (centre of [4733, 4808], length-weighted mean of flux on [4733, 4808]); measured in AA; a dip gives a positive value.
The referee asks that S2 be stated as -4.6 AA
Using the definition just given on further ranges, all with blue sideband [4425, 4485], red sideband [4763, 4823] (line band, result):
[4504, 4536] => -3.0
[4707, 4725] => -1.2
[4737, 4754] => -0.9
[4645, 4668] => -2.6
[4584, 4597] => -1.7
